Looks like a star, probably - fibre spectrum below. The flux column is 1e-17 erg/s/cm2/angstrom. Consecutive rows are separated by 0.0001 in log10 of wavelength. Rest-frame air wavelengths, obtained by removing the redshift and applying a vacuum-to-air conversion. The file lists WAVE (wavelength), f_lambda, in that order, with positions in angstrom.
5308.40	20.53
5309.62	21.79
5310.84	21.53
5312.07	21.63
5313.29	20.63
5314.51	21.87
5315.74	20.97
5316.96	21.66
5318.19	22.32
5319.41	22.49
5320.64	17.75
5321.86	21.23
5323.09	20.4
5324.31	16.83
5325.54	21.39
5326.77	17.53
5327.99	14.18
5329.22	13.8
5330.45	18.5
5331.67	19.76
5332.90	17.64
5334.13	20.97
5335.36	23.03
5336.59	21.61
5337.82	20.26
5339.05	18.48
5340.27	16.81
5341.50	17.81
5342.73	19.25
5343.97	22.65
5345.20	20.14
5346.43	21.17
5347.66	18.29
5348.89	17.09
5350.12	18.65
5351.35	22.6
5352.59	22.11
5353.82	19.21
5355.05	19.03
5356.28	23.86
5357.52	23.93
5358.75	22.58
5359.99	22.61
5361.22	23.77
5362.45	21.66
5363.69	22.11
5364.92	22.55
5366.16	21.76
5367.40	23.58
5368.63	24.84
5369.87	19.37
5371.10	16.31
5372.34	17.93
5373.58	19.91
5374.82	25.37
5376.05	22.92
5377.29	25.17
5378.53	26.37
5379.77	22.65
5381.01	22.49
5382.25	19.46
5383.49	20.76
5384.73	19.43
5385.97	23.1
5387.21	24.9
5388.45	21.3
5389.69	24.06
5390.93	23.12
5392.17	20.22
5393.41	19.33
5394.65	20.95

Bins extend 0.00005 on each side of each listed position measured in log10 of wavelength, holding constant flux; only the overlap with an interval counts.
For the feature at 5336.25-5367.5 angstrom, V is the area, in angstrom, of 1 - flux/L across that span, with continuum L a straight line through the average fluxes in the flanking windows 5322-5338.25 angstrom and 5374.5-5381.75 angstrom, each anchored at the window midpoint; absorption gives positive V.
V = 0.6 angstrom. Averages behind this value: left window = 19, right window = 24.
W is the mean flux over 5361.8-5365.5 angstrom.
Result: 22.1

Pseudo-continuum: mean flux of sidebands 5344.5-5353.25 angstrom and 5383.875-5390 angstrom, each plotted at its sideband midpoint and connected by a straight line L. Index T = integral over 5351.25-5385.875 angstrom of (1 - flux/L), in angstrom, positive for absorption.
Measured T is -1.1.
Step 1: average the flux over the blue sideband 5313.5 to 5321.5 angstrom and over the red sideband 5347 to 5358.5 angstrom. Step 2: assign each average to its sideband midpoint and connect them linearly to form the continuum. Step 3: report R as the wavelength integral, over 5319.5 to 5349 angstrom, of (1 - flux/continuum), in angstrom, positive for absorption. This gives 2.50 angstrom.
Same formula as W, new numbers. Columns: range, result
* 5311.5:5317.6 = 21.4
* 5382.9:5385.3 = 20.1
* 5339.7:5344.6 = 19.1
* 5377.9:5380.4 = 24.5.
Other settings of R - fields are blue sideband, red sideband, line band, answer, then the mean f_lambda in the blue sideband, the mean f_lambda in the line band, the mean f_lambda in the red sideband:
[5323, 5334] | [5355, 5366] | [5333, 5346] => -0.4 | 17.8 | 20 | 22.6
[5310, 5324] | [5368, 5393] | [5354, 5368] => -0.5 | 21.1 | 22.4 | 22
